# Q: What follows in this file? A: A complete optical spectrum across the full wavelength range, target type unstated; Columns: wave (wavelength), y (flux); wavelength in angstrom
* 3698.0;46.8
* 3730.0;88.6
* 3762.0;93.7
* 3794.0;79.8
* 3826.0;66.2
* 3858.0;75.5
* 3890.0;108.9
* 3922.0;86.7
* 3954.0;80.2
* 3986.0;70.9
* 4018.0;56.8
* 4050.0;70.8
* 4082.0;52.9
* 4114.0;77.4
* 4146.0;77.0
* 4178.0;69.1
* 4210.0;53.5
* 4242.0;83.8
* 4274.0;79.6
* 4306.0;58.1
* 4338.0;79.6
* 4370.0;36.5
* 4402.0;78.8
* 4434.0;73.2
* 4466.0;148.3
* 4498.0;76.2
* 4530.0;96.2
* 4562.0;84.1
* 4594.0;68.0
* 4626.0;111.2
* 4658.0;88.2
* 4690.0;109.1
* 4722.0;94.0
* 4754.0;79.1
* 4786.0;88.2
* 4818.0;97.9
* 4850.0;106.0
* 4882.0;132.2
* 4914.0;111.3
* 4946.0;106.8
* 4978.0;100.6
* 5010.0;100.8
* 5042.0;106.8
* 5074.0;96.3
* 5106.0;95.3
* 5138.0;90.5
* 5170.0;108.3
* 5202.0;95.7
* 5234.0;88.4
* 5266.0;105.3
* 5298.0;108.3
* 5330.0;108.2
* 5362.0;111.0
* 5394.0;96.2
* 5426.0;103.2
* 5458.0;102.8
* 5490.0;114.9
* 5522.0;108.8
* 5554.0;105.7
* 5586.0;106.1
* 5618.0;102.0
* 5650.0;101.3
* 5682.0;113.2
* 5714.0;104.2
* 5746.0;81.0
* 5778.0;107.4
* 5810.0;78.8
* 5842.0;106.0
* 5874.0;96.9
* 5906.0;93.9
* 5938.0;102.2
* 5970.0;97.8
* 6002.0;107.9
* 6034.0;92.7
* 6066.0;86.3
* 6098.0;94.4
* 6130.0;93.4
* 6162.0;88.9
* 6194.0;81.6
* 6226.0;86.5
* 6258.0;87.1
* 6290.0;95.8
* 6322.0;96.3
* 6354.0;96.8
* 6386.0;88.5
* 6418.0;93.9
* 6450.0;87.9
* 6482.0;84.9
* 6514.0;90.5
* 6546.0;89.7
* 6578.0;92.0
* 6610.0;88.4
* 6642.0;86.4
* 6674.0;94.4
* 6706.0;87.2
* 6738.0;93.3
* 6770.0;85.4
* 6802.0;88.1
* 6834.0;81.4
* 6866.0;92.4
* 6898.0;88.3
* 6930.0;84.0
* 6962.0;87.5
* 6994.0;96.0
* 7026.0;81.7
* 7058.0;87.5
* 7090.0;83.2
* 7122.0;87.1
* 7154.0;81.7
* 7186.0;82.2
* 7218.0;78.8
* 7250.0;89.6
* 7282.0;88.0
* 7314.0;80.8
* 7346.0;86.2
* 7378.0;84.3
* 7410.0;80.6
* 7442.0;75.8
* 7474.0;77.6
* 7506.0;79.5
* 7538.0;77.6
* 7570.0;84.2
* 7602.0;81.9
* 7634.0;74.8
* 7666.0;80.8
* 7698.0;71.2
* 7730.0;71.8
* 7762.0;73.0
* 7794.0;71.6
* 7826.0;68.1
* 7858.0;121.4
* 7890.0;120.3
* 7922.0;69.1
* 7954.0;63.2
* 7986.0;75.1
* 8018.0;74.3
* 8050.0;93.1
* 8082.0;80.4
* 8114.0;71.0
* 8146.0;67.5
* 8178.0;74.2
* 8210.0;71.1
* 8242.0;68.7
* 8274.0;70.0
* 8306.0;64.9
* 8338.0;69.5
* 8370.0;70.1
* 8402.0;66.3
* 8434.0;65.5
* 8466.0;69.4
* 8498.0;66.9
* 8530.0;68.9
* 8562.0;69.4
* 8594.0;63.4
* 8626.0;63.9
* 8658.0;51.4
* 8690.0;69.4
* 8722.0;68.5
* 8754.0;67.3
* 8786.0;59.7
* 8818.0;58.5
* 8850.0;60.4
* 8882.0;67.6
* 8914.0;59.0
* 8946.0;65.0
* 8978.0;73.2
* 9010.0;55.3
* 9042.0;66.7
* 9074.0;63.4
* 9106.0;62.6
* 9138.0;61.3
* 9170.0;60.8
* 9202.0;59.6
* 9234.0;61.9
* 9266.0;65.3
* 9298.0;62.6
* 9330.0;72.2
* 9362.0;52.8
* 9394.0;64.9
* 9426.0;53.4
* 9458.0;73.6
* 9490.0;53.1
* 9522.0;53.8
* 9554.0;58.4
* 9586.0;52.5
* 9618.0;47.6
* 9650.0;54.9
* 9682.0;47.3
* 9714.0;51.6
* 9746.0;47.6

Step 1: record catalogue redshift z 0.199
